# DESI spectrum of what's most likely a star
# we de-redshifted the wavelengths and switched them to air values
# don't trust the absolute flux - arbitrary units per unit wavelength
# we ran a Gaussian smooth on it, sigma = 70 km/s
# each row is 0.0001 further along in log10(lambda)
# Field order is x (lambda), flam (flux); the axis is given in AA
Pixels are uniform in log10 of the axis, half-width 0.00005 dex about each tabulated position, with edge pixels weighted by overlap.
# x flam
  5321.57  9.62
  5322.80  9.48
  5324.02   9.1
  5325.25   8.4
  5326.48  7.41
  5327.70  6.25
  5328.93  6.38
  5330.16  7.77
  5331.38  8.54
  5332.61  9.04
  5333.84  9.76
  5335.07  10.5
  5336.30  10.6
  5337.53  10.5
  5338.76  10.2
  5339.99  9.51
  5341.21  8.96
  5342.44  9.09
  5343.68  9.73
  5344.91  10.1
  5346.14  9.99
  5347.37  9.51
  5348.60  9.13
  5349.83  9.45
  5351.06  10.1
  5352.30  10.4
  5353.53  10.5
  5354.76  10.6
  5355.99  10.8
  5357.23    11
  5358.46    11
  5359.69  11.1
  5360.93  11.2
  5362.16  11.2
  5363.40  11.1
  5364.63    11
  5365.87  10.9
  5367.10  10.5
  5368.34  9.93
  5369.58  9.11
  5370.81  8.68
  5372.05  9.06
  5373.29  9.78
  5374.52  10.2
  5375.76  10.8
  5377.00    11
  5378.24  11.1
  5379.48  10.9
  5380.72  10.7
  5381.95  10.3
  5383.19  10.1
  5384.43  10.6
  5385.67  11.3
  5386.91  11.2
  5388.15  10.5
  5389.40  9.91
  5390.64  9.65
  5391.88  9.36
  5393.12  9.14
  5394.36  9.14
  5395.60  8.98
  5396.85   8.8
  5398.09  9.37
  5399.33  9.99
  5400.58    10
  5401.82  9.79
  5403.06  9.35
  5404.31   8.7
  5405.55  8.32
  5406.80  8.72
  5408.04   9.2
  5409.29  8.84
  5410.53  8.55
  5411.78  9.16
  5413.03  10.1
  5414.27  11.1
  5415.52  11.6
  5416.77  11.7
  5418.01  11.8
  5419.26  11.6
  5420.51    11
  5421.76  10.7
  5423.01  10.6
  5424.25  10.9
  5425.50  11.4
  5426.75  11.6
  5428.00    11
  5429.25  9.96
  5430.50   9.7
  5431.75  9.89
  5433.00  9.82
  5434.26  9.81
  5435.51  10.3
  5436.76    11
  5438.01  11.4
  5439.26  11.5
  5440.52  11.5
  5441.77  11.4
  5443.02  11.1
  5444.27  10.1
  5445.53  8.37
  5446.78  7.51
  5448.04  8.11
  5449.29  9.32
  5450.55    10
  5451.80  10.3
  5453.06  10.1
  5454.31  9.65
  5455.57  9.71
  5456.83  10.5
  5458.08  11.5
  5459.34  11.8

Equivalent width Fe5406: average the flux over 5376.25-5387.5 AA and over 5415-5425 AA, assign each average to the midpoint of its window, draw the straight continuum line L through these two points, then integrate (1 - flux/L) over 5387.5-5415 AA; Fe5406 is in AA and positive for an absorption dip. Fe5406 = 4.0 AA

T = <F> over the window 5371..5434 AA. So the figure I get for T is 10.1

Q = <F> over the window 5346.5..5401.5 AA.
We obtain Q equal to 10.2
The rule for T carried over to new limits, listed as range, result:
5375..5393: 10.5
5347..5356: 10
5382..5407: 9.67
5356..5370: 10.8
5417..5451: 10.4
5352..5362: 10.9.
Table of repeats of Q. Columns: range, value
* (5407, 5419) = 10.2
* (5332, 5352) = 9.77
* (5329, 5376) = 9.99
